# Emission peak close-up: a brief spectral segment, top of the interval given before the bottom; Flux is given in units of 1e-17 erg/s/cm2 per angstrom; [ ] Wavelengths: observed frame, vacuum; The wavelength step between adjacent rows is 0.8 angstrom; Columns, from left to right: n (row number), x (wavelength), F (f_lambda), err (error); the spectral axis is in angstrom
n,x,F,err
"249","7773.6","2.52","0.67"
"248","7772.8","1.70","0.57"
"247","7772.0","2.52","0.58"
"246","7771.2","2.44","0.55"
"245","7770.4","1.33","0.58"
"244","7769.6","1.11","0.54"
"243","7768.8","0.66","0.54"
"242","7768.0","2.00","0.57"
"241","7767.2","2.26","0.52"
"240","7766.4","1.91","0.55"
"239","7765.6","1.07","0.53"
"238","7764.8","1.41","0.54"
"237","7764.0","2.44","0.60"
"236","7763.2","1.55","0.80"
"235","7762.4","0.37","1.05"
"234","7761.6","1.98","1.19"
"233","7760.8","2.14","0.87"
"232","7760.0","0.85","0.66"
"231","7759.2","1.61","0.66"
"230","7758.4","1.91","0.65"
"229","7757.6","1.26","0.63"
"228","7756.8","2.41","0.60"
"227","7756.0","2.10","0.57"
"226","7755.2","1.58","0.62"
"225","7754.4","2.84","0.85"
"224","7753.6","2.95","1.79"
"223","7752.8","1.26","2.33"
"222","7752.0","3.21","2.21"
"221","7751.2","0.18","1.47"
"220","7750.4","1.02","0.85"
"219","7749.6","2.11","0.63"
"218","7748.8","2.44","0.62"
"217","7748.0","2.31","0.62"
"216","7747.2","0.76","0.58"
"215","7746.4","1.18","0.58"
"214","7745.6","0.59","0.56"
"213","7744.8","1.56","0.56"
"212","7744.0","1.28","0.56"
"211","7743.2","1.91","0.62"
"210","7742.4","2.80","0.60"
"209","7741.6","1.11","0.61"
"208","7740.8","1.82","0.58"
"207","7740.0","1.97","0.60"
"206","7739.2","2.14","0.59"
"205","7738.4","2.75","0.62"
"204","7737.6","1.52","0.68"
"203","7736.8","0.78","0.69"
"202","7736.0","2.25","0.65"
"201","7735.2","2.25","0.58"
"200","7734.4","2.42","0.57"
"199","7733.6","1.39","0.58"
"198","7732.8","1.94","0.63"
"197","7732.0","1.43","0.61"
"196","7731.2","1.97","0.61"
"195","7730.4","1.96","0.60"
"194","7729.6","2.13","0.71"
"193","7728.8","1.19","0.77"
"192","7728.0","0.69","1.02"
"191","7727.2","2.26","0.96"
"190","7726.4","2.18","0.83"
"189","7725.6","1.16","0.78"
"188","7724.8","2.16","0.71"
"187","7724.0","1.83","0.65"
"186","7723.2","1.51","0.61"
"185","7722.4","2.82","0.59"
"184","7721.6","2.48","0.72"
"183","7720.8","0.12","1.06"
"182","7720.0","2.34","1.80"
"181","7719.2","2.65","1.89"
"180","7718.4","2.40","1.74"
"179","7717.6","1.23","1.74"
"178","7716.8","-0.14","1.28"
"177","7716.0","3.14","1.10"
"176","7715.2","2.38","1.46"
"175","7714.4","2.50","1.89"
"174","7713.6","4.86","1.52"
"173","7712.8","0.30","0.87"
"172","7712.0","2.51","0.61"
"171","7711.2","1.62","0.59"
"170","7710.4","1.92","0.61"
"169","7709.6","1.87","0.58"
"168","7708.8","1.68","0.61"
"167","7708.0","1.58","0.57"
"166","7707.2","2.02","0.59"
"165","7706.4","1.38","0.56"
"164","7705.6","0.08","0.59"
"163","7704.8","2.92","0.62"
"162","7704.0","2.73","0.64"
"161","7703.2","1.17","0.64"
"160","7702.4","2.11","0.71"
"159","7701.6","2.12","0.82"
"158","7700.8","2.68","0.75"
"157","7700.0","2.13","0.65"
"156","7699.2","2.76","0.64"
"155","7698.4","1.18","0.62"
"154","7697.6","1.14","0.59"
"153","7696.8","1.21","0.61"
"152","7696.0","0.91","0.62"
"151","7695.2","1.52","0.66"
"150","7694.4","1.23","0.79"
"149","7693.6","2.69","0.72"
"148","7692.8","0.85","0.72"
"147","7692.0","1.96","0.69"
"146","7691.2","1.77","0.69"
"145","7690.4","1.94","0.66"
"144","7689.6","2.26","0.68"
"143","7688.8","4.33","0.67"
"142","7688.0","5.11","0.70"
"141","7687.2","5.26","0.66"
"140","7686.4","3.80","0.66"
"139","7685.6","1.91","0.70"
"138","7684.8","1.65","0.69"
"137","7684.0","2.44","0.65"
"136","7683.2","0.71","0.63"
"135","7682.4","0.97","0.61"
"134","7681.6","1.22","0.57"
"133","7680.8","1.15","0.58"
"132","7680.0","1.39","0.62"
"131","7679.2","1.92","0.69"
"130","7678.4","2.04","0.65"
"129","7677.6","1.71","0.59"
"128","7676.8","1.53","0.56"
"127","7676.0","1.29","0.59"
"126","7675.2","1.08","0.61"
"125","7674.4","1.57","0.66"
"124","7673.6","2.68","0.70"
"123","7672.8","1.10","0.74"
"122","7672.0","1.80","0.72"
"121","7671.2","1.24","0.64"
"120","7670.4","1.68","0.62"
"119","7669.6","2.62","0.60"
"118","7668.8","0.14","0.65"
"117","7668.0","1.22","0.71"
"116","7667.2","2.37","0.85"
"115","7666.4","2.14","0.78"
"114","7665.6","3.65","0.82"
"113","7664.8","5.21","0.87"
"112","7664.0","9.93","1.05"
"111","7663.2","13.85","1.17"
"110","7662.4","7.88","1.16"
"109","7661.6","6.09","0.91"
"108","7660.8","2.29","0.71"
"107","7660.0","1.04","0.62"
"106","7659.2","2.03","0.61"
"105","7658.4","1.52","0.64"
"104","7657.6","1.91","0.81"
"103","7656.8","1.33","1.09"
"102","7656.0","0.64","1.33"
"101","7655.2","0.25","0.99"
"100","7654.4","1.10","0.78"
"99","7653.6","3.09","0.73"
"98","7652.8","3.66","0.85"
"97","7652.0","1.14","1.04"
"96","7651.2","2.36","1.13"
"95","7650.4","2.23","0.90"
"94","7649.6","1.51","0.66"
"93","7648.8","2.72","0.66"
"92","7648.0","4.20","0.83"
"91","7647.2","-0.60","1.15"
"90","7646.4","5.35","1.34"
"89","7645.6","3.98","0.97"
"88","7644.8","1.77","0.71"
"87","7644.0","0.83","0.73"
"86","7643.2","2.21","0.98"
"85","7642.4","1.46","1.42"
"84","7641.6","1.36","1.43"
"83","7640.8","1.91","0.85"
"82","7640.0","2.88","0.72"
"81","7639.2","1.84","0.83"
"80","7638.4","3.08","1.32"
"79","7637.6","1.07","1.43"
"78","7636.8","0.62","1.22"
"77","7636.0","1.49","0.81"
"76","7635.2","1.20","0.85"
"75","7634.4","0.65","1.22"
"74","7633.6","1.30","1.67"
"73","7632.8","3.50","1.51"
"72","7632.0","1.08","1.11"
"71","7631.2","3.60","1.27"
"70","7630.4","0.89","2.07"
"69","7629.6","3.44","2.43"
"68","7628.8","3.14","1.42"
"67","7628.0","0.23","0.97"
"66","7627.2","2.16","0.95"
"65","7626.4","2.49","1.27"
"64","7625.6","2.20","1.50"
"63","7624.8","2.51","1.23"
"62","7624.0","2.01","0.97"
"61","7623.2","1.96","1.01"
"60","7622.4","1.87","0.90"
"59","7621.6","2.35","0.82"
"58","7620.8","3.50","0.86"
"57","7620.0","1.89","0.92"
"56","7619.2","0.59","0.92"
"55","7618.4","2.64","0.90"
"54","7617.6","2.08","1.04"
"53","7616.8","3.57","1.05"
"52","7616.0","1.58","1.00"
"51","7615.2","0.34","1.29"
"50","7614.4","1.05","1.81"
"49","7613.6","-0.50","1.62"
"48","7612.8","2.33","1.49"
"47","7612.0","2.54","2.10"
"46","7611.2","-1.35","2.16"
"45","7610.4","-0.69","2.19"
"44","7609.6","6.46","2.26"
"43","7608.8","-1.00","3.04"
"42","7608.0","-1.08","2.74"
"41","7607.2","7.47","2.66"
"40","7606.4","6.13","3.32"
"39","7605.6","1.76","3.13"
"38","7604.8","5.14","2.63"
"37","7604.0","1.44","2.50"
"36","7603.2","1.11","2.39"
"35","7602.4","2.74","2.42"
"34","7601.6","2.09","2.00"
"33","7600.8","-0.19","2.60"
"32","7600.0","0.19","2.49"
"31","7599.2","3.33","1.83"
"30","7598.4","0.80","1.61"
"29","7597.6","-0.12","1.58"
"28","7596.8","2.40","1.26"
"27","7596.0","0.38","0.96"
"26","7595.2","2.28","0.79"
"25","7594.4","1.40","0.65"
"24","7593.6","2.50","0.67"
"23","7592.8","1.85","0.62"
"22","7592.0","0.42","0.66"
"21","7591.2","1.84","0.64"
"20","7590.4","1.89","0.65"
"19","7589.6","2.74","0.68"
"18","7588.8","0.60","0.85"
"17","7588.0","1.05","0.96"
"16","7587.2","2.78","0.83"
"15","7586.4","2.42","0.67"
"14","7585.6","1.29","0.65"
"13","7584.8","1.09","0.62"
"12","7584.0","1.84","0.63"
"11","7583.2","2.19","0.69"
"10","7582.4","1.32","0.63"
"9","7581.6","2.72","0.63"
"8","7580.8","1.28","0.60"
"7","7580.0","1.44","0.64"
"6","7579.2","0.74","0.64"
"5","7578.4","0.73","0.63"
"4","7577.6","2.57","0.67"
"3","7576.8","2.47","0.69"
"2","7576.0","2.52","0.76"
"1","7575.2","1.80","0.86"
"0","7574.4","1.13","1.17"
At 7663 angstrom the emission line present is Halpha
